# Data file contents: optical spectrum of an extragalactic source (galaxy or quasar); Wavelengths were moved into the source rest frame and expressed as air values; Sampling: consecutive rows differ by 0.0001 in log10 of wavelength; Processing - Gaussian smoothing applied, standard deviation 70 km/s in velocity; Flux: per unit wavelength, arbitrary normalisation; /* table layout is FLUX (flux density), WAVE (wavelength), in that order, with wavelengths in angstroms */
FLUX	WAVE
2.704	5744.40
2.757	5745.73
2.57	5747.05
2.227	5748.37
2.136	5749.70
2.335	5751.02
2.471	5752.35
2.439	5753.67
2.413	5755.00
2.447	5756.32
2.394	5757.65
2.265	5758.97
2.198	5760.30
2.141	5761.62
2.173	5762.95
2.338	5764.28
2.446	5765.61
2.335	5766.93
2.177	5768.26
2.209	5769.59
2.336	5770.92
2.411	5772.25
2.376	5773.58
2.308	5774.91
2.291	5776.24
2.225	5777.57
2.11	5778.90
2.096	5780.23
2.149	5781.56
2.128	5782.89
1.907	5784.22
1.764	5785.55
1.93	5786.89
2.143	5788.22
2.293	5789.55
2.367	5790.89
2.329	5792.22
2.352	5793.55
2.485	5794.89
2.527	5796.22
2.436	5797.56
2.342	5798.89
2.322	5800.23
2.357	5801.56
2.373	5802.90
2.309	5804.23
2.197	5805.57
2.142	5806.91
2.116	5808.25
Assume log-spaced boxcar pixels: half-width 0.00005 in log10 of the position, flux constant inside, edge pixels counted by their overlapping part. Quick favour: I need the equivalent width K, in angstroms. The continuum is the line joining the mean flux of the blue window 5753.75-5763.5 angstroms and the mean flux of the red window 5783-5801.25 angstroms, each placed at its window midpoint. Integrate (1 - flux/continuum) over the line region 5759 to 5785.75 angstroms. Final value 0.7 angstroms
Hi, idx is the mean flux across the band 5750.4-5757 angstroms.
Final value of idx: 2.42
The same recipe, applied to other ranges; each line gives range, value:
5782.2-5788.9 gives 1.98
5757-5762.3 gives 2.25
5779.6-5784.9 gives 2.07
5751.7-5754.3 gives 2.46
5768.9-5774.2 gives 2.33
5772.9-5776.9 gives 2.32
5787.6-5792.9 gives 2.29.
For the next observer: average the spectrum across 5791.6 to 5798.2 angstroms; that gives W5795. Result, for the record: 2.43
